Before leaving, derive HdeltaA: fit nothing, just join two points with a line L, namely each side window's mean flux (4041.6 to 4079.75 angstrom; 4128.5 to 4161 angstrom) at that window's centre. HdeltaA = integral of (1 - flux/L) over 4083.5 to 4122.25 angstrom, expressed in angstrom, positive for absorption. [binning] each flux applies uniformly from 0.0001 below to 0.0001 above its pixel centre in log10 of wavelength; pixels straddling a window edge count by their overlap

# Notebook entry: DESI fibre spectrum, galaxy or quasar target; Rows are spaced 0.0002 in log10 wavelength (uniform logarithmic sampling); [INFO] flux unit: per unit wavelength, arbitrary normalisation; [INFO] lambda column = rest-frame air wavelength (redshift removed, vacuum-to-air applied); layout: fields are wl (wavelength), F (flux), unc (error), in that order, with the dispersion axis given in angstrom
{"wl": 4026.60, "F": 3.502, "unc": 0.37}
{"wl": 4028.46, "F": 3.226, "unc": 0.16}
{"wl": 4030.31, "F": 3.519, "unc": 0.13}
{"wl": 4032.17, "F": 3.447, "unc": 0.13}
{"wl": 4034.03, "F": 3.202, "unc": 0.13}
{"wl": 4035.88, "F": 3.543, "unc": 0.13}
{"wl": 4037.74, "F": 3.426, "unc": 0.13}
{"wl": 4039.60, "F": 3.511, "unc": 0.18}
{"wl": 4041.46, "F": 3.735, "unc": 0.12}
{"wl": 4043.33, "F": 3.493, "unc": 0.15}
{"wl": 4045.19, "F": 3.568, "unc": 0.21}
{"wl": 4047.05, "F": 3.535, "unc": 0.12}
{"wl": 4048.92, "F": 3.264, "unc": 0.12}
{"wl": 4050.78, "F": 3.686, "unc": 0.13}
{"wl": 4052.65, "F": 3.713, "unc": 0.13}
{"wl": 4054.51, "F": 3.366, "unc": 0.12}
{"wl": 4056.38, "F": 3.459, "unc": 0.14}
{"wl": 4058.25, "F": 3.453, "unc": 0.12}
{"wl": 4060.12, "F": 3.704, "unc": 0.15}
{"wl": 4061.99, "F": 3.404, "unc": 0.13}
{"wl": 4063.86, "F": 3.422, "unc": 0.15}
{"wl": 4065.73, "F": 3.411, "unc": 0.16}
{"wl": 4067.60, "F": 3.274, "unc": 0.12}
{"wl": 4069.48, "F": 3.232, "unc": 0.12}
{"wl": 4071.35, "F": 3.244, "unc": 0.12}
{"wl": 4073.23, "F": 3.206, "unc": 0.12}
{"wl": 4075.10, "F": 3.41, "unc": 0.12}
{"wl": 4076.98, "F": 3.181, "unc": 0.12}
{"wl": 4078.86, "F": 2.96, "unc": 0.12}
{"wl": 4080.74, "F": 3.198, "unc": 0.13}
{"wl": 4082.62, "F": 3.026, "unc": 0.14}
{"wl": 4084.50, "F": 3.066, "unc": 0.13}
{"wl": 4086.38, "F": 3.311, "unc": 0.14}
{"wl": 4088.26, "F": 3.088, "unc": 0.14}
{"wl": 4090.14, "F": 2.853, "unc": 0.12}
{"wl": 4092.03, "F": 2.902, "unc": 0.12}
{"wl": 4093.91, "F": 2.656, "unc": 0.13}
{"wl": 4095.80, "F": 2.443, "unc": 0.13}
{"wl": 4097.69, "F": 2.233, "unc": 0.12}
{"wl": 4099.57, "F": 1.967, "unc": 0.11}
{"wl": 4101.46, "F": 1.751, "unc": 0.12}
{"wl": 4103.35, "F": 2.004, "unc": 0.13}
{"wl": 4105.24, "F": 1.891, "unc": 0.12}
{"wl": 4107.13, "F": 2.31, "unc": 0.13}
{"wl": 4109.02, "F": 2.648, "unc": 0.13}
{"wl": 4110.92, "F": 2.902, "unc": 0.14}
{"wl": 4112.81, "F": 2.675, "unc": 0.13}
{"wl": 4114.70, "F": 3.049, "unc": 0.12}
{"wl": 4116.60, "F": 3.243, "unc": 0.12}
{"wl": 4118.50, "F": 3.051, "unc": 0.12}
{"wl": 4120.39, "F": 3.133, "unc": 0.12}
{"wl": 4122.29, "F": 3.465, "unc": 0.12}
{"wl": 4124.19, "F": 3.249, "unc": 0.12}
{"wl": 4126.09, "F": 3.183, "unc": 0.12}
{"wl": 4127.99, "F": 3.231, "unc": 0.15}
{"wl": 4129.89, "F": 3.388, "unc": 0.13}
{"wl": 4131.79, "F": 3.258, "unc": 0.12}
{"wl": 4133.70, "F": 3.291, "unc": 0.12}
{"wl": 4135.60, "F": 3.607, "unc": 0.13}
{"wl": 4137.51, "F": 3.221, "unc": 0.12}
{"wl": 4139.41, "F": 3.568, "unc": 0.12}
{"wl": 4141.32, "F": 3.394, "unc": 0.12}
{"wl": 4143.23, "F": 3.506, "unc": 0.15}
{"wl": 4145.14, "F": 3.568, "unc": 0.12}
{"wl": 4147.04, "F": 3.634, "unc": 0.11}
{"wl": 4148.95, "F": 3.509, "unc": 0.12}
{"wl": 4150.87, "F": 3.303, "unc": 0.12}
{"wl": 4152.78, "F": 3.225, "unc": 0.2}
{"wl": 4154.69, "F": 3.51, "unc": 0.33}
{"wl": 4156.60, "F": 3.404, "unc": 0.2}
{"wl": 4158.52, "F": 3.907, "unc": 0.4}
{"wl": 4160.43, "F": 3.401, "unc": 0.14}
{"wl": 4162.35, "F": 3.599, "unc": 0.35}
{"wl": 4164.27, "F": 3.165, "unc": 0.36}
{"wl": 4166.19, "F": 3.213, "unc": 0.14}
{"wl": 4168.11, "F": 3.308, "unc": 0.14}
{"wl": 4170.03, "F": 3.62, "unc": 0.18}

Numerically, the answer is 8.5 angstrom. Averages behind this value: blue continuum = 3.41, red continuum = 3.45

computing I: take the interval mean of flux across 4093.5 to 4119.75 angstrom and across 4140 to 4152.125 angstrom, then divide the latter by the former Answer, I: 1.40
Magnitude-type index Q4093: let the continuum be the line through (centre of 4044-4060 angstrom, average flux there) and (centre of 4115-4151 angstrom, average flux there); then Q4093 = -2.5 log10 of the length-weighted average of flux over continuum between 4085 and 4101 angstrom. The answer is 0.28 mag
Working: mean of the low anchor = 3.52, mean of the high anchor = 3.35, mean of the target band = 2.66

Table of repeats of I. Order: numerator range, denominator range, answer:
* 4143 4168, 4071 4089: 1.09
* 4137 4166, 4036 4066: 0.98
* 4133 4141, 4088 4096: 1.23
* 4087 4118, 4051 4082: 0.76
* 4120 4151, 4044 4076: 0.99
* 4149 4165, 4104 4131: 1.17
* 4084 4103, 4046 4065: 0.74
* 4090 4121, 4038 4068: 0.73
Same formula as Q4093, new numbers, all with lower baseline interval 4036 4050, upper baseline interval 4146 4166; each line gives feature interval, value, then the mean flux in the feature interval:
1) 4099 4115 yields 0.43 mag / 2.34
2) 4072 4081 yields 0.10 mag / 3.19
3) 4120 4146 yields 0.03 mag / 3.36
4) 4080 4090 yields 0.12 mag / 3.12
